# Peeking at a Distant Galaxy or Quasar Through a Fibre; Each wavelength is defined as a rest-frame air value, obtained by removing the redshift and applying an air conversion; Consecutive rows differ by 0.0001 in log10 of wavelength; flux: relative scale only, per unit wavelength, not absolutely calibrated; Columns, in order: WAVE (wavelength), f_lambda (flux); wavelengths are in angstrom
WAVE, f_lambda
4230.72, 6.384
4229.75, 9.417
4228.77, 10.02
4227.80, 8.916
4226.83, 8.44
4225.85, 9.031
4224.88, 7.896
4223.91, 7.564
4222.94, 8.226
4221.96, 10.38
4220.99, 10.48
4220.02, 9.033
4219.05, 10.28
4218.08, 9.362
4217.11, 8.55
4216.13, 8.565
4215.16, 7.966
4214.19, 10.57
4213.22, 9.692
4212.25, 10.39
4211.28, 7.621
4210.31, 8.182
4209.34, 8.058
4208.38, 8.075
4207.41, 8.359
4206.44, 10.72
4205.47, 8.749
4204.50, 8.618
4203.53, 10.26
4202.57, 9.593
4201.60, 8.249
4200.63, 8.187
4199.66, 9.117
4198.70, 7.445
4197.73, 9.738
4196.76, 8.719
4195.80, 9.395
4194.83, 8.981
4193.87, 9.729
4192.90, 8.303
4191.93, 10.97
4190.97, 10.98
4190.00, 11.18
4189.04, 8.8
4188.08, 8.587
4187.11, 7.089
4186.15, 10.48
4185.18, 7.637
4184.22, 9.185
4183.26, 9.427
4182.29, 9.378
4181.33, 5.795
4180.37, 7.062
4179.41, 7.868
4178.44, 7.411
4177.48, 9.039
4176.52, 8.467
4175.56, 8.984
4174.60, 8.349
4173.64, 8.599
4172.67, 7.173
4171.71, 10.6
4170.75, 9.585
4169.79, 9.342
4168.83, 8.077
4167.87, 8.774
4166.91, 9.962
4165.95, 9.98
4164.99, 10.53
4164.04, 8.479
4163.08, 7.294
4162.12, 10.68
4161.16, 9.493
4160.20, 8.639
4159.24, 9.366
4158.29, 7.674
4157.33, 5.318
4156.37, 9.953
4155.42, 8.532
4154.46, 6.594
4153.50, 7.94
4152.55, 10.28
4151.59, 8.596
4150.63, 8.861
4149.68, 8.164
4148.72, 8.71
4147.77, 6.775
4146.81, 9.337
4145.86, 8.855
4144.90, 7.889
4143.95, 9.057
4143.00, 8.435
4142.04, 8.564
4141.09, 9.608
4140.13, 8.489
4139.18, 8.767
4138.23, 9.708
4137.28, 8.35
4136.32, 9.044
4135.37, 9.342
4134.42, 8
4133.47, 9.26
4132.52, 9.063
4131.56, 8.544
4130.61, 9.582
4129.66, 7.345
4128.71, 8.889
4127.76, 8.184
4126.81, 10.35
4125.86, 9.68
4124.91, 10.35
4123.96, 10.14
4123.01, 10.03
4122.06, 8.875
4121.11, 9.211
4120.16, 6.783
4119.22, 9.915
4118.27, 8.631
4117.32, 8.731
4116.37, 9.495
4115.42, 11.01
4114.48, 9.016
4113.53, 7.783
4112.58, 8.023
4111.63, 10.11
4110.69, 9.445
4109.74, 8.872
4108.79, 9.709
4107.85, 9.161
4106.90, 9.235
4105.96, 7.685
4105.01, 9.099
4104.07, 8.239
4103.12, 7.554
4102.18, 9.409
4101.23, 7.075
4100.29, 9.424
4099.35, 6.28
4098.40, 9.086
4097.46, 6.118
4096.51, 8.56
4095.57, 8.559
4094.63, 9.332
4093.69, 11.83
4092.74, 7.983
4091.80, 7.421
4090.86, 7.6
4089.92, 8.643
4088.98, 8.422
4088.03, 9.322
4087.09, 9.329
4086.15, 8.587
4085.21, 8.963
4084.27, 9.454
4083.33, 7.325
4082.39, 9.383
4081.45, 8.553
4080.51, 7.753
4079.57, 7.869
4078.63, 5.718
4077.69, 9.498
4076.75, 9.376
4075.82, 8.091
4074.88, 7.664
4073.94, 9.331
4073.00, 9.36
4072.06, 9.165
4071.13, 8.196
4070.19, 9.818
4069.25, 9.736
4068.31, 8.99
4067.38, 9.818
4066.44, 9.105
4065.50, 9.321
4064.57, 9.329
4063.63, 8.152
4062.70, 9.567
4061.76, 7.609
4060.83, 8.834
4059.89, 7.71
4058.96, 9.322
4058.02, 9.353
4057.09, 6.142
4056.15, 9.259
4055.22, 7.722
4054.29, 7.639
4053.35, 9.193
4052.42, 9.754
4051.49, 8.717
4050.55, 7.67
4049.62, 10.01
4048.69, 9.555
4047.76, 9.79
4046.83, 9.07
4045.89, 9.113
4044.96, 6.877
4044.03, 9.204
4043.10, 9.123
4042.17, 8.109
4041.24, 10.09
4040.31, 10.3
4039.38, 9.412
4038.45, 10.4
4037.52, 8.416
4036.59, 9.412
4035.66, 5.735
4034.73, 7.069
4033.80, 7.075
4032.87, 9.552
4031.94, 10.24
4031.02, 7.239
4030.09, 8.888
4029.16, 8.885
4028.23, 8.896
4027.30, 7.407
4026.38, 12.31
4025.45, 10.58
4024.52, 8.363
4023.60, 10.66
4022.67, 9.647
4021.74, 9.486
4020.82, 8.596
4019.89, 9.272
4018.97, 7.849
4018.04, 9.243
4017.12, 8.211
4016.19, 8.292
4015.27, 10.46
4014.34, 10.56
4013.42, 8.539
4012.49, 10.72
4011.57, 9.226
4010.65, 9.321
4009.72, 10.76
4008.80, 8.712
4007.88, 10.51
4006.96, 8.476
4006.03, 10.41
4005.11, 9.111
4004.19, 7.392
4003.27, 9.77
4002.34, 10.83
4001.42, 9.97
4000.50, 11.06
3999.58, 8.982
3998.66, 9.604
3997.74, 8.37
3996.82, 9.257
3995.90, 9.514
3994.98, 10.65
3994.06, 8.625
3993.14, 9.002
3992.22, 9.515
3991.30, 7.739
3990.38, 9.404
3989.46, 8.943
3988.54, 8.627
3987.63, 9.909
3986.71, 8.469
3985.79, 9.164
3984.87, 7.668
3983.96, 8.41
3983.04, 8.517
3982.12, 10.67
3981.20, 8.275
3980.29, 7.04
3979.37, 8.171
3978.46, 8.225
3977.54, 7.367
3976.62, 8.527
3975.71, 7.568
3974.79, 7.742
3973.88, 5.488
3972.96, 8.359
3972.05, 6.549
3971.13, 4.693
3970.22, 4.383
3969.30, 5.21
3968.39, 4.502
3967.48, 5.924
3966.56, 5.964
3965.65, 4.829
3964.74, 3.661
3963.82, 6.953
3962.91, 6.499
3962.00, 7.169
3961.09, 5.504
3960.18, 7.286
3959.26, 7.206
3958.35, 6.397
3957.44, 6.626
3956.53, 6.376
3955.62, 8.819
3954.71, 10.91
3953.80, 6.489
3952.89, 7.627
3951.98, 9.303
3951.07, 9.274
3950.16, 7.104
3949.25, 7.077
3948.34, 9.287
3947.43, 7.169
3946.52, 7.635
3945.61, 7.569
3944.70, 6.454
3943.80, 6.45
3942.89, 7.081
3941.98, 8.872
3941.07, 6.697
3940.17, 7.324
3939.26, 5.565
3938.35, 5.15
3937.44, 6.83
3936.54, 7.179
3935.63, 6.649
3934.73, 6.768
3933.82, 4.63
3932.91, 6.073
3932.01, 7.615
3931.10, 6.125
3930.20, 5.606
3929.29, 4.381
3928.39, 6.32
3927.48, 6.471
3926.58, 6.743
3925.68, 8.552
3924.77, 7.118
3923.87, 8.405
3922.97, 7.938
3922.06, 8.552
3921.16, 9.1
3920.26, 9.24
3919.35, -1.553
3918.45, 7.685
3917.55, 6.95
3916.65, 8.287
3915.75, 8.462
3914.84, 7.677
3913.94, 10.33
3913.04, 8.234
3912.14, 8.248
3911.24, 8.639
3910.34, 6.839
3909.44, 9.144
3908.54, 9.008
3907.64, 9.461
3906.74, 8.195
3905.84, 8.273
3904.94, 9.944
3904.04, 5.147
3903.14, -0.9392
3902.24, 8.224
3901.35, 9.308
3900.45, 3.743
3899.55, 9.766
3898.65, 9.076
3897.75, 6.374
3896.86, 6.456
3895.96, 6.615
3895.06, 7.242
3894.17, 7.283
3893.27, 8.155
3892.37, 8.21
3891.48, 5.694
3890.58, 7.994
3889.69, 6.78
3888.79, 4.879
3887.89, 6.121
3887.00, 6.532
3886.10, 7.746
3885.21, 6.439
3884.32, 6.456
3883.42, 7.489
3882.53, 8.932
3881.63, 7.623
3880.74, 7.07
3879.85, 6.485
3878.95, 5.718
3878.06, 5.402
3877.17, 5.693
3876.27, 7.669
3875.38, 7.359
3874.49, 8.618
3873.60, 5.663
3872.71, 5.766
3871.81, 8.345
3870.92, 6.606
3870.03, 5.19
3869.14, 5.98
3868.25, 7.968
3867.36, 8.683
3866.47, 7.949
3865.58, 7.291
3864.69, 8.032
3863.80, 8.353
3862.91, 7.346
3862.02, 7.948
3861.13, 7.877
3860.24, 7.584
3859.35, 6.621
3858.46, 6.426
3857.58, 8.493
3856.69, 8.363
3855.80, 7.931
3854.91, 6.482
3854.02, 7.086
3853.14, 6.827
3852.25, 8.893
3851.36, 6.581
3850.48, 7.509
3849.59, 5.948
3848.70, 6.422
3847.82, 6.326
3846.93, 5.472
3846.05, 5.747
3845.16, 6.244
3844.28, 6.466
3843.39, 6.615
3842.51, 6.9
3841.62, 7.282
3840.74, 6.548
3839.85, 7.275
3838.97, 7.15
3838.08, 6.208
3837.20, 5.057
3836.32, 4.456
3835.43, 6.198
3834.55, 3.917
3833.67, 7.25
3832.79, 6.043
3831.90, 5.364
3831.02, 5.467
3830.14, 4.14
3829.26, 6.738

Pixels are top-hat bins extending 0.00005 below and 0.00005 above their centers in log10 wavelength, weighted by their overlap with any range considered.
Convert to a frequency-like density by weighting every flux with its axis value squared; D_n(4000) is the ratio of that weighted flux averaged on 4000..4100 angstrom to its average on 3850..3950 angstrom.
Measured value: 1.34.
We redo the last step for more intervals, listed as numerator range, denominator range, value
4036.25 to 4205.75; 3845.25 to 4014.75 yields 1.29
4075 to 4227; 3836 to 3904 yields 1.47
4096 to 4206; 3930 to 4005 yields 1.27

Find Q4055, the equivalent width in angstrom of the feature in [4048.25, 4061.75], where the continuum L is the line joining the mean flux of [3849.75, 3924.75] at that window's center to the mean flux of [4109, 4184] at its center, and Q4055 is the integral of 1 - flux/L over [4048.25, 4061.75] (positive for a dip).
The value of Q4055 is -0.5 angstrom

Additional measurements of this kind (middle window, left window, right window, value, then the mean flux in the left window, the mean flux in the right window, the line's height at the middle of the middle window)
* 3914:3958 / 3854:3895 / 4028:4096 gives 2.9 angstrom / 7.14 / 8.74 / 7.66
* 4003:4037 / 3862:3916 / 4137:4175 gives -4.7 angstrom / 7.29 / 8.74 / 8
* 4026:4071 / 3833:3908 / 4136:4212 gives -4.7 angstrom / 6.93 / 8.78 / 8.01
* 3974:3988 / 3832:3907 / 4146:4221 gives -1.3 angstrom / 6.88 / 8.85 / 7.58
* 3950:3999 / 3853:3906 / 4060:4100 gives 0.9 angstrom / 7.07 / 8.64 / 7.81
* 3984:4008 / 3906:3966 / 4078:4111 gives -4.8 angstrom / 7.22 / 8.49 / 7.7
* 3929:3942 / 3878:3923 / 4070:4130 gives 2.1 angstrom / 7.28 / 8.75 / 7.54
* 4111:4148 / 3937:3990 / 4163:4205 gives -2.0 angstrom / 7.27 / 8.91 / 8.51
